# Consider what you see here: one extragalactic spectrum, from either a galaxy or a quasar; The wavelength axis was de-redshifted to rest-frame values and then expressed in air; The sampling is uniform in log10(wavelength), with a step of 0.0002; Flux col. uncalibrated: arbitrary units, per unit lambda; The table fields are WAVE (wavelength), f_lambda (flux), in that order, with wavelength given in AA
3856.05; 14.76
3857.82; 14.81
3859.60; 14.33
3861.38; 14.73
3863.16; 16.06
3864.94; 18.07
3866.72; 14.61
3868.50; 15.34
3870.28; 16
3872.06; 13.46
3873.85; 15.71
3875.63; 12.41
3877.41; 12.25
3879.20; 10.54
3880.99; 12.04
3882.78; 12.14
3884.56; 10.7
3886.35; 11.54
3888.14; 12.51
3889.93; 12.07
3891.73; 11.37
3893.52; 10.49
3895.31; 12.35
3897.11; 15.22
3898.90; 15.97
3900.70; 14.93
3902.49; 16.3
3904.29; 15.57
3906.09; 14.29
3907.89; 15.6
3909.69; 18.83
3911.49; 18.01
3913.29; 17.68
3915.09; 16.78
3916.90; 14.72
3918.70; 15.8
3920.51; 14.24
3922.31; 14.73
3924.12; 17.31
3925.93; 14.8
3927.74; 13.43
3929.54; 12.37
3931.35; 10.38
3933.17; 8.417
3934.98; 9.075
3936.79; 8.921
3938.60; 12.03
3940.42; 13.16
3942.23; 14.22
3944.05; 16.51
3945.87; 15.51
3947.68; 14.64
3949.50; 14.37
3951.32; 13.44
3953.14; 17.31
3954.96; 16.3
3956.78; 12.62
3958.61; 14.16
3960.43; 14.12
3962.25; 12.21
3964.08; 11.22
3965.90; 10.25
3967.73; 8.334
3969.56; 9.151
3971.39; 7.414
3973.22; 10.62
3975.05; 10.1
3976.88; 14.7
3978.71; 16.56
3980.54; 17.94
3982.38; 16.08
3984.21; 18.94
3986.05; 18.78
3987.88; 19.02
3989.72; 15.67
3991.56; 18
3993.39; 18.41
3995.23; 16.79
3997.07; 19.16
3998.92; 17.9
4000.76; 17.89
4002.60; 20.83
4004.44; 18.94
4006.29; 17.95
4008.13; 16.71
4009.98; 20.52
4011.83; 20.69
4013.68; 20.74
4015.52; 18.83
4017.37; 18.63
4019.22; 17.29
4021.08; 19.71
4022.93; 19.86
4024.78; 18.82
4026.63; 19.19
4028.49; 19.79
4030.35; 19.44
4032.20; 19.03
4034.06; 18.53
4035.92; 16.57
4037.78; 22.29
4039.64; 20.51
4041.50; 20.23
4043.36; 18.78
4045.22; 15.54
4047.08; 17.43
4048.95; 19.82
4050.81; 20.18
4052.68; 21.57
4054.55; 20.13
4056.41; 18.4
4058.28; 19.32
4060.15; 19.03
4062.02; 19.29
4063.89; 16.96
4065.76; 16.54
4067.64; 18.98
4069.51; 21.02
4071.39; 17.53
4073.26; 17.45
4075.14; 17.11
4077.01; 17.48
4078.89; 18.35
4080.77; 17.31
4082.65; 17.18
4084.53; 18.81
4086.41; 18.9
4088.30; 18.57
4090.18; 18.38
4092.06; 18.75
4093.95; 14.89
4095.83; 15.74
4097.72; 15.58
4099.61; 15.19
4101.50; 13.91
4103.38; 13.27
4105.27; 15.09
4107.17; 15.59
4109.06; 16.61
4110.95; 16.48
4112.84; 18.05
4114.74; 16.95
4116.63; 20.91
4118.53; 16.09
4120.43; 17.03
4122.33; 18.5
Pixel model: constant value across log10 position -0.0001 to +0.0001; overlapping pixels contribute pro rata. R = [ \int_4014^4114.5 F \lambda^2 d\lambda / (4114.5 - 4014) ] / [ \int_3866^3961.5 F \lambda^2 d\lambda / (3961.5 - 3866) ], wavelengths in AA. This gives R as 1.40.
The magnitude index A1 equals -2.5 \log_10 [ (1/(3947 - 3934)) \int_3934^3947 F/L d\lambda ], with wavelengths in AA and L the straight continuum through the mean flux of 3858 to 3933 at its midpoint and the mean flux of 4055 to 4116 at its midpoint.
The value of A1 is 0.17 mag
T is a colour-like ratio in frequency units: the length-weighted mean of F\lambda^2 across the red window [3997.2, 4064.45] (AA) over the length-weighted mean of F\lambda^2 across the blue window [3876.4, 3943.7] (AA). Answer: 1.50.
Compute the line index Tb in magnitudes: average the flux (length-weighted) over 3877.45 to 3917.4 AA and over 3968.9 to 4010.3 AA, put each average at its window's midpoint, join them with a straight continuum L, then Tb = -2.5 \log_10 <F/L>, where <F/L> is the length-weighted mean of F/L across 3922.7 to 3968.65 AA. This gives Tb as 0.17 mag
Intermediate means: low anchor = 14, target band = 13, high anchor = 16.4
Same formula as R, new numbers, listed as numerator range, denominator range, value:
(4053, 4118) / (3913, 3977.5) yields 1.44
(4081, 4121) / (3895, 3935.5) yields 1.25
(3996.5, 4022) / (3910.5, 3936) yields 1.41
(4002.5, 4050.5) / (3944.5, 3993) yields 1.38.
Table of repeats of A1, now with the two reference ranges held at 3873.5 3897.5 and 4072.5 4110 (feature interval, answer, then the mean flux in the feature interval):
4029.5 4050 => -0.21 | 18.9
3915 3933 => -0.09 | 14.1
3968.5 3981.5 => 0.15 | 12.3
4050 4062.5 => -0.23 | 19.7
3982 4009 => -0.24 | 18.1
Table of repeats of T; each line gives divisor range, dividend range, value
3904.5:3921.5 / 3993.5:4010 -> 1.19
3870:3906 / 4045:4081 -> 1.54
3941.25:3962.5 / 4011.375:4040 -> 1.37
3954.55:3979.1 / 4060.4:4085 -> 1.61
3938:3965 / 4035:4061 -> 1.43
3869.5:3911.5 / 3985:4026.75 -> 1.45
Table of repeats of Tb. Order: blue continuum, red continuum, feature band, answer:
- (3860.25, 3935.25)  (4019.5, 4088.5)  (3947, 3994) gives 0.15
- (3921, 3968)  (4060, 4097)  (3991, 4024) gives -0.22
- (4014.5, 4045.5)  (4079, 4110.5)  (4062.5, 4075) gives -0.03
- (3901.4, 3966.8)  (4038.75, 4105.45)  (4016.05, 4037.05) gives -0.13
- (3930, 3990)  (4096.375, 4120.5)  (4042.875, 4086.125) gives -0.20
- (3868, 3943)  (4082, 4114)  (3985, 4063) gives -0.22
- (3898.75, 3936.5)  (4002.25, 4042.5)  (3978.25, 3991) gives 0.00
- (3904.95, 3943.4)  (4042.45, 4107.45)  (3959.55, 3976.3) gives 0.40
